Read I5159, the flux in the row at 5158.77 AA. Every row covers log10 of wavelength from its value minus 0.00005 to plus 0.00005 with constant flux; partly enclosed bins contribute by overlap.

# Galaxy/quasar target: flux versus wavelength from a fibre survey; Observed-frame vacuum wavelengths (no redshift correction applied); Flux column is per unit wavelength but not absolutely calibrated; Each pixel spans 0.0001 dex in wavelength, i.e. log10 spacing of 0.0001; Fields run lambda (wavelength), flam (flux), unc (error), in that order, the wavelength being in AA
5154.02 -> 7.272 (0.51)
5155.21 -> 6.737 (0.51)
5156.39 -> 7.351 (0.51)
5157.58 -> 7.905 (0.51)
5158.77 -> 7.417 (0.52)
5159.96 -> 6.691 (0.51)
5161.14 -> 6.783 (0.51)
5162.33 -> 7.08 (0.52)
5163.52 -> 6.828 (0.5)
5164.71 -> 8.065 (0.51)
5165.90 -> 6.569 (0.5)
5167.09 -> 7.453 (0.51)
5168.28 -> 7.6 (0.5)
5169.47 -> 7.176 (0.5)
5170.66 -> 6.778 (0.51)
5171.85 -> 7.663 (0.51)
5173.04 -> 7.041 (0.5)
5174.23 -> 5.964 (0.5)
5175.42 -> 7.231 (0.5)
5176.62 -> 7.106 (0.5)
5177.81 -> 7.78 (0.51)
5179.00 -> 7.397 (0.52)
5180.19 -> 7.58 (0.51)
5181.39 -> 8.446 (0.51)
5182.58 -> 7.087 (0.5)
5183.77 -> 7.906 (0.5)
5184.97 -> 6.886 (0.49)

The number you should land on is 7.417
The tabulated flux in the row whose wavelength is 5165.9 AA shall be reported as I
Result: 6.569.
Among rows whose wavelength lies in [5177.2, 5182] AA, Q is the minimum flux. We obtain 7.397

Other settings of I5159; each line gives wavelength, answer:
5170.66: 6.778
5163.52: 6.828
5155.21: 6.737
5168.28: 7.6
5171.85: 7.663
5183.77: 7.906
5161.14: 6.783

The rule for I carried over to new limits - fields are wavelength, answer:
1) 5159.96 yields 6.691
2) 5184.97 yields 6.886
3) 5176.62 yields 7.106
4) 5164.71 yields 8.065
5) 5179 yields 7.397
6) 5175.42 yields 7.231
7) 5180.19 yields 7.58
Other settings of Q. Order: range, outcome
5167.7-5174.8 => 5.964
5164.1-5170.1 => 6.569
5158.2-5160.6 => 6.691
